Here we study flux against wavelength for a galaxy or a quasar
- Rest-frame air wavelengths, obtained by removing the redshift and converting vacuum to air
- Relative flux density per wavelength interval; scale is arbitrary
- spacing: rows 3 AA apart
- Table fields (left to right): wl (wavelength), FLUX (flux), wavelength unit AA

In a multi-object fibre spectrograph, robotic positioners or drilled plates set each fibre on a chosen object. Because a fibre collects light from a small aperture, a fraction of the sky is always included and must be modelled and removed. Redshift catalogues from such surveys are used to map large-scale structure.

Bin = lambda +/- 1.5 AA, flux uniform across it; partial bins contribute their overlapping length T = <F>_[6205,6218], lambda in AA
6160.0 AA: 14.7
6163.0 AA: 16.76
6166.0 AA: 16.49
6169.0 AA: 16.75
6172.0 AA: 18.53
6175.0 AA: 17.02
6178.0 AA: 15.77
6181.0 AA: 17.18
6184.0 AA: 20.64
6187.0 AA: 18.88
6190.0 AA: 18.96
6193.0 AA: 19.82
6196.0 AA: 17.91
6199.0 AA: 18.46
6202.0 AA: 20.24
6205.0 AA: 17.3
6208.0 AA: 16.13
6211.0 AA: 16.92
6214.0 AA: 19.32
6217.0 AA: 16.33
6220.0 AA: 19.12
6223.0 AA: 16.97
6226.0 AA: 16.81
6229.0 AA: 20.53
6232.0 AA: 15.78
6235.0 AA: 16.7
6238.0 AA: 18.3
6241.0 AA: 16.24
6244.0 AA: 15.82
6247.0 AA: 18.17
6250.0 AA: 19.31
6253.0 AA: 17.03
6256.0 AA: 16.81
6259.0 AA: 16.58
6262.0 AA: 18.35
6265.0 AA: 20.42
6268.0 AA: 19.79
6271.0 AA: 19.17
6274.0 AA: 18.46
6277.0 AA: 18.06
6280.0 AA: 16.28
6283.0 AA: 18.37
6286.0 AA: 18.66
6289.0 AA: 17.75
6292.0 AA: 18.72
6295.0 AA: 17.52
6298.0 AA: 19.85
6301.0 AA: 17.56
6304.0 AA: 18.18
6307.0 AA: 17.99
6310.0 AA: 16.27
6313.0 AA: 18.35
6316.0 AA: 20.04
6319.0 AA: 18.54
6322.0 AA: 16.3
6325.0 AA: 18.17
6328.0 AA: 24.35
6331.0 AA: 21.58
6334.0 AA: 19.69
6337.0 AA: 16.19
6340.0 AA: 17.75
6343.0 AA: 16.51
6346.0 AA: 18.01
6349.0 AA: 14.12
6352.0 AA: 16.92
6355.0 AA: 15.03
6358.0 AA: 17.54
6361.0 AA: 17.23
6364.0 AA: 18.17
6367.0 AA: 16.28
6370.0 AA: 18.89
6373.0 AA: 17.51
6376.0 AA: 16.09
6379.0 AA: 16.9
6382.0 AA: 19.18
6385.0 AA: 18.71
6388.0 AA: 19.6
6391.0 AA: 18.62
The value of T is 17.2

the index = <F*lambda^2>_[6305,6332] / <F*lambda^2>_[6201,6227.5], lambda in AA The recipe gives 1.11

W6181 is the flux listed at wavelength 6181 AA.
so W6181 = 17.18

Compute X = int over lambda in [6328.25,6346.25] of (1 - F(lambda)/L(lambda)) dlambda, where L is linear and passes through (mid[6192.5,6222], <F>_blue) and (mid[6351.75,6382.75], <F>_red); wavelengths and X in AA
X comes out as -1.4 AA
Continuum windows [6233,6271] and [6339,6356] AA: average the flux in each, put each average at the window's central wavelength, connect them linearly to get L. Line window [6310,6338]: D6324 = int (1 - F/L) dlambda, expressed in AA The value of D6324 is -4.02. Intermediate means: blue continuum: 17.8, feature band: 19.1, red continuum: 16.4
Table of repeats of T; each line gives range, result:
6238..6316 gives 18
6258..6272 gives 18.9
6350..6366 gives 16.9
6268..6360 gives 18.1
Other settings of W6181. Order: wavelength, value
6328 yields 24.35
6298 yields 19.85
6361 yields 17.23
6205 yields 17.3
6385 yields 18.71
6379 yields 16.9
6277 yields 18.06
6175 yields 17.02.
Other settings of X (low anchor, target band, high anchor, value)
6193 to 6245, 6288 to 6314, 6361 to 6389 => -0.37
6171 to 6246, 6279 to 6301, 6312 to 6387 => -0.34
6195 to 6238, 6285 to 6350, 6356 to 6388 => -2.13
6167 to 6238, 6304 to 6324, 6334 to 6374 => -0.78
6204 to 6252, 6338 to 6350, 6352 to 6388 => 0.55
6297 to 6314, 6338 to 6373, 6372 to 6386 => 1.55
